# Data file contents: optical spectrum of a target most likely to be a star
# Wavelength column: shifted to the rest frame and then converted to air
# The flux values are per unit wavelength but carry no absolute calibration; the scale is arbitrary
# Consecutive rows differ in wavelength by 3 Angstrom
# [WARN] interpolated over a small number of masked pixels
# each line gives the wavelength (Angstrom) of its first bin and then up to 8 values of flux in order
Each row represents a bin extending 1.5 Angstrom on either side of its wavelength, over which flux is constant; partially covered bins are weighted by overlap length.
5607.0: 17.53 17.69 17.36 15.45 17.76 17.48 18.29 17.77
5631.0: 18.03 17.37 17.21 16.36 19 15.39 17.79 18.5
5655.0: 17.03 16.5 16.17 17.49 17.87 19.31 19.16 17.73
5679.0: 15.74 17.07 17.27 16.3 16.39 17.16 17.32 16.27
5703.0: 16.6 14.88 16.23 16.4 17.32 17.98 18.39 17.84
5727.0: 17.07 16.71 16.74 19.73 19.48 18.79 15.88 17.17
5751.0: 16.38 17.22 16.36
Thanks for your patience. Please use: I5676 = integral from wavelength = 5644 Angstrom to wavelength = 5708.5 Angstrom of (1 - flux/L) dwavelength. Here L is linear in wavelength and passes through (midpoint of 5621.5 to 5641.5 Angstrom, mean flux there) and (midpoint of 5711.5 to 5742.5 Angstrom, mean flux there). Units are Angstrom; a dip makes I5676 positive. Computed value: 2.3 Angstrom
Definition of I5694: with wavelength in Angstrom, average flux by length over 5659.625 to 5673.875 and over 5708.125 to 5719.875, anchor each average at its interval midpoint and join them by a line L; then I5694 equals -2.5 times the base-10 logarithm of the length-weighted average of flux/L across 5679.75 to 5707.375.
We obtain 0.057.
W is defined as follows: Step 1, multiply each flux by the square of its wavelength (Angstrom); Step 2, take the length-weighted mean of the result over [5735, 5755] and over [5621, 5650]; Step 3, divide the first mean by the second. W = 1.1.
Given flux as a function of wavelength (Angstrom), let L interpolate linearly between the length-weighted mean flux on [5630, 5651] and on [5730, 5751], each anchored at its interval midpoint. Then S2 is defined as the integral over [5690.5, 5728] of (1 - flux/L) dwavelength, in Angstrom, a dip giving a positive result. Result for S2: 1.5 Angstrom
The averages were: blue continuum 17.3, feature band 16.9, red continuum 17.8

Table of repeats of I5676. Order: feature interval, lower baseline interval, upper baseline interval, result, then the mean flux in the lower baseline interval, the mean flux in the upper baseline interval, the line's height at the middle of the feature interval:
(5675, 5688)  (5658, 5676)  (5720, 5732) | 0.7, 17.9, 17.4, 17.7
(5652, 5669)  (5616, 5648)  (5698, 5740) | 0.1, 17.4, 17.2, 17.3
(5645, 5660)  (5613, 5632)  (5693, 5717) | 0.0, 17.4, 16.5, 17.1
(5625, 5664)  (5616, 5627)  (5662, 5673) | 1.2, 17.5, 18.3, 17.9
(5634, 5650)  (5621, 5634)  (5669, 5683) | 0.6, 17.8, 17.8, 17.8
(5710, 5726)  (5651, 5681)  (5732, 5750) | 0.3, 17.5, 18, 17.8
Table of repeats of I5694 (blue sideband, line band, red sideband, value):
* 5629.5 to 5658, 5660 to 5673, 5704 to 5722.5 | -0.05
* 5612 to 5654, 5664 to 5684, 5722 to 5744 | -0.01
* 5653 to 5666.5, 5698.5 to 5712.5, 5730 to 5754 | 0.08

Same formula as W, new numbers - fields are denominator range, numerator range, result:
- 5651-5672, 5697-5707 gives 0.93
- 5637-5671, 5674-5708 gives 0.97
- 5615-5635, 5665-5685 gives 1.03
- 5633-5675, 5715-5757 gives 1.03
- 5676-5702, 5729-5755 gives 1.07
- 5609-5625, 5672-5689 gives 1.02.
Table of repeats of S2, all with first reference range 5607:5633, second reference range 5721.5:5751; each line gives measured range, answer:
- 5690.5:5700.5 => 0.41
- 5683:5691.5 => 0.43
